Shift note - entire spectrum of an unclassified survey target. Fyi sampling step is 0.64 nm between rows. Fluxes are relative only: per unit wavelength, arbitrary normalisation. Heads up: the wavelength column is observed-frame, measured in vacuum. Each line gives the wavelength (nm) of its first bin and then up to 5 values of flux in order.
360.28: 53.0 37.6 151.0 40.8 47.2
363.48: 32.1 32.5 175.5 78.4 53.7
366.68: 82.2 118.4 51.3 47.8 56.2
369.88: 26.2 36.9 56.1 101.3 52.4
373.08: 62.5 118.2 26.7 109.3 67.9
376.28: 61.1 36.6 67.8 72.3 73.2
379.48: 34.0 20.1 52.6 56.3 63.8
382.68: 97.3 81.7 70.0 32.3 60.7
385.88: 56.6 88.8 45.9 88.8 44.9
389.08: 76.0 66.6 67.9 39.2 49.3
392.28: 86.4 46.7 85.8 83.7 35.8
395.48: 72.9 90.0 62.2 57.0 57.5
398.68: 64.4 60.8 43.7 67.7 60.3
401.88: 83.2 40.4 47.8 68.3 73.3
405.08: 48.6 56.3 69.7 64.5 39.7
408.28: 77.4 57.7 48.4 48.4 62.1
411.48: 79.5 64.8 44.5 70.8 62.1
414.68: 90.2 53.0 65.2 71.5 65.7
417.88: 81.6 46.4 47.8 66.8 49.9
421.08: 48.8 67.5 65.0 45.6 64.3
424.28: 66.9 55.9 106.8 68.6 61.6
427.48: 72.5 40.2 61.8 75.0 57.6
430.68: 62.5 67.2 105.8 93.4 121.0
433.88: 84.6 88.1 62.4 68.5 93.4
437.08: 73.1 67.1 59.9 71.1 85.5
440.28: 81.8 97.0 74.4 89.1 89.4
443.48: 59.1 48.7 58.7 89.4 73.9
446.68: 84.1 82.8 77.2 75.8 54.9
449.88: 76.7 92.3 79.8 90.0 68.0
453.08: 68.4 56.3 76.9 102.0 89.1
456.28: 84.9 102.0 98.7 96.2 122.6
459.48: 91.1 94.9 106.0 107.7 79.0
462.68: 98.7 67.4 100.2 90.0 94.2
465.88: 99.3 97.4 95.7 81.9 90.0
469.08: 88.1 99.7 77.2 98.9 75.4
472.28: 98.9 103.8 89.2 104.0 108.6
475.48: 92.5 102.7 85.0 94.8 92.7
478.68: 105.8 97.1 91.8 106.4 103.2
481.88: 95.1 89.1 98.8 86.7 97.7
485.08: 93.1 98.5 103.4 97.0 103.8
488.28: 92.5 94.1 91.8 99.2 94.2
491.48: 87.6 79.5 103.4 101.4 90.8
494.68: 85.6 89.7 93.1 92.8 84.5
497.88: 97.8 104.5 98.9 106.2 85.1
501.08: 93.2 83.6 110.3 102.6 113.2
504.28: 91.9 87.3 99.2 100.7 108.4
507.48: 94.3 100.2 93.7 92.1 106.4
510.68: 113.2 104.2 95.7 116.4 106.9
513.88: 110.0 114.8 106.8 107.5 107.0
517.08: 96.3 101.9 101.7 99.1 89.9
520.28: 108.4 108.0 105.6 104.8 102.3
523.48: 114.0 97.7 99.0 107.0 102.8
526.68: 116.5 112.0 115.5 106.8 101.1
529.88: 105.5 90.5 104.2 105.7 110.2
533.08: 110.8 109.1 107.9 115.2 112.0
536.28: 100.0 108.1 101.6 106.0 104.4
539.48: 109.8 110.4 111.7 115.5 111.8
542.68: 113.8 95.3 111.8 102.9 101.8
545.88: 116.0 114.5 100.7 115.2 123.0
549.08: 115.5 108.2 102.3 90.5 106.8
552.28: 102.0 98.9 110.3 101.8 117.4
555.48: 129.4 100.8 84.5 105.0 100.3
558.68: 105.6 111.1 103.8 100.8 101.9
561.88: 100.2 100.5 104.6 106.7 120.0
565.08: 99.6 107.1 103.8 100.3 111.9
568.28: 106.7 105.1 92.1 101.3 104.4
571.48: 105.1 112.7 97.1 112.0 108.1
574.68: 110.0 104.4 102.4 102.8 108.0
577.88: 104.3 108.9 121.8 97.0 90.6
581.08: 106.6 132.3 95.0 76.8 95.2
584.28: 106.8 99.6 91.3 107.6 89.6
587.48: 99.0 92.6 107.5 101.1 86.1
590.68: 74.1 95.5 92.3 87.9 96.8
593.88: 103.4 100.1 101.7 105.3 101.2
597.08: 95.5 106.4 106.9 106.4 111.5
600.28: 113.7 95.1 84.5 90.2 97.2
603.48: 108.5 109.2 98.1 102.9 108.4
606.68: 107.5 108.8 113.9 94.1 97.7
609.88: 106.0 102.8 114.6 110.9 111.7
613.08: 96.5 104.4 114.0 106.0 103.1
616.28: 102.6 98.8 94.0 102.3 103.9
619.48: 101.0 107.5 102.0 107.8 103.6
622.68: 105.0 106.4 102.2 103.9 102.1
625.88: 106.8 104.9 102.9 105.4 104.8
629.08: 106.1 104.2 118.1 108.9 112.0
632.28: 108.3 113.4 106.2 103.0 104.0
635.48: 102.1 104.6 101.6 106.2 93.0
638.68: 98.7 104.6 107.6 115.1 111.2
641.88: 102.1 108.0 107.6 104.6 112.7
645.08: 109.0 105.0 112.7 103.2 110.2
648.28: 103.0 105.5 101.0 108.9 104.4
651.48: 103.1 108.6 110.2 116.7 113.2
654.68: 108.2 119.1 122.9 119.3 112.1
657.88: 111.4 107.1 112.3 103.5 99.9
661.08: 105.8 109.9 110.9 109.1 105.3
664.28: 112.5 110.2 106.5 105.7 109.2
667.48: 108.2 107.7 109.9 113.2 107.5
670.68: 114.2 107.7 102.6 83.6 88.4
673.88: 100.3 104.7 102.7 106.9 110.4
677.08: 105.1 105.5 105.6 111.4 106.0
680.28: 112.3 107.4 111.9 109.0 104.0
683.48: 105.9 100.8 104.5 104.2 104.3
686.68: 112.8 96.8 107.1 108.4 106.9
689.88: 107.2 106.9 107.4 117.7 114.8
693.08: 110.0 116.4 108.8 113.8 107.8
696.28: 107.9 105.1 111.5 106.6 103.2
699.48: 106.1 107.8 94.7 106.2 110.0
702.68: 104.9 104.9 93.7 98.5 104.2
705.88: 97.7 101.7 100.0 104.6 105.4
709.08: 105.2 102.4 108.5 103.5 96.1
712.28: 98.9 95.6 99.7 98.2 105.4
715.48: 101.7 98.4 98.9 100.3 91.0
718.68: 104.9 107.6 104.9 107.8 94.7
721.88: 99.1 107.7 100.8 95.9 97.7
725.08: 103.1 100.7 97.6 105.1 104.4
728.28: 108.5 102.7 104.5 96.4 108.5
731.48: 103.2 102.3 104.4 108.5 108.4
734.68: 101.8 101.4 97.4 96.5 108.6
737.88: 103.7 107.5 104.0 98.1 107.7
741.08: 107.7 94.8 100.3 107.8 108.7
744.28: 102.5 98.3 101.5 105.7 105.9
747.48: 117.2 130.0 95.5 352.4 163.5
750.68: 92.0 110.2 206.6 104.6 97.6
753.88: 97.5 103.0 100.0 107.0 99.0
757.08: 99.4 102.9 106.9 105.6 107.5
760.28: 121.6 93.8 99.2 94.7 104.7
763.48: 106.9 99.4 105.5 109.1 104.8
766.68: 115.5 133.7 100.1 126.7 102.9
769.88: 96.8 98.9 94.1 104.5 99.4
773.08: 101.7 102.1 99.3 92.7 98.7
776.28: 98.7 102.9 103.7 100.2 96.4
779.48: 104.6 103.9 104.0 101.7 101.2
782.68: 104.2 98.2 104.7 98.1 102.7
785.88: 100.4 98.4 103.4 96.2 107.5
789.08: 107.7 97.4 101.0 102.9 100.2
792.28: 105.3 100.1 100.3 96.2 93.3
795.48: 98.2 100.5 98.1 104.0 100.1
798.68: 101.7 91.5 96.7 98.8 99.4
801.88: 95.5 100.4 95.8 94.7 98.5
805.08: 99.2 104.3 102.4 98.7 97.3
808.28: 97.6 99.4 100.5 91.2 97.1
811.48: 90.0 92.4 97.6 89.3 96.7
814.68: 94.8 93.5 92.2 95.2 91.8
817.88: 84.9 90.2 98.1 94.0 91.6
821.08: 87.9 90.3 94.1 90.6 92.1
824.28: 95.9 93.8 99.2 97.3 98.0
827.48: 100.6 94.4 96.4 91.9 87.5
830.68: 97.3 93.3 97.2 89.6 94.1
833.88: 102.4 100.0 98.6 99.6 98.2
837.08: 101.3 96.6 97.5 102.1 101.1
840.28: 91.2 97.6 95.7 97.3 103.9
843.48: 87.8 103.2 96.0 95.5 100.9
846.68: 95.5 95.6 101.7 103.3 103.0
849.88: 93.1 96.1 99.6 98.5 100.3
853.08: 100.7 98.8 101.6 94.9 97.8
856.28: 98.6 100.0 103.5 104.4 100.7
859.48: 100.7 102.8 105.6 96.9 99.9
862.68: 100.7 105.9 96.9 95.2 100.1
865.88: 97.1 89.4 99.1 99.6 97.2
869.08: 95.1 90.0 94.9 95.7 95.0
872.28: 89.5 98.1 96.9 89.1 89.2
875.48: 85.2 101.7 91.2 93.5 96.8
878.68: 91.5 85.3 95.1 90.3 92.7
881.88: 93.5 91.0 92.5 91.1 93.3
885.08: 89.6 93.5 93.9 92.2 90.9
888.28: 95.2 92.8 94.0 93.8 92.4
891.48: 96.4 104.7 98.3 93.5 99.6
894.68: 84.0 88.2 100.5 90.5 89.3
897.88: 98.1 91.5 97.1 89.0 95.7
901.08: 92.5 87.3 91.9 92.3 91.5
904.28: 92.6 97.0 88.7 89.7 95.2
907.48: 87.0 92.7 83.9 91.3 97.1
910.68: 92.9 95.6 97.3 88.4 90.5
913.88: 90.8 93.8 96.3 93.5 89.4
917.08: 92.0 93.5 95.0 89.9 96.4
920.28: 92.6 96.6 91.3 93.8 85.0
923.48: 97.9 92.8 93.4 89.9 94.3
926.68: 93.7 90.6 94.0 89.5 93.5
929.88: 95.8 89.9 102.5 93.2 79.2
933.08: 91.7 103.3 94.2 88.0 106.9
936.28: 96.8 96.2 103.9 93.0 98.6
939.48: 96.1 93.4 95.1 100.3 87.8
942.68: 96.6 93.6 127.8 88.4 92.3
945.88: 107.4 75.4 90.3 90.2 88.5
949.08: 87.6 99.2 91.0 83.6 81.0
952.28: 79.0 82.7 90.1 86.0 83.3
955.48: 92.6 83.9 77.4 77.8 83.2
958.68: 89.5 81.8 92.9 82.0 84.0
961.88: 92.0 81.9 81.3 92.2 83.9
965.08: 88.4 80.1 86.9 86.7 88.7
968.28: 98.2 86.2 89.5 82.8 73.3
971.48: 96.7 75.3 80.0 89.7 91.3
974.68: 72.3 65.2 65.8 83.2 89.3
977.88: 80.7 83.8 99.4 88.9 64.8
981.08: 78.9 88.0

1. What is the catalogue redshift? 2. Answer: 0.142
